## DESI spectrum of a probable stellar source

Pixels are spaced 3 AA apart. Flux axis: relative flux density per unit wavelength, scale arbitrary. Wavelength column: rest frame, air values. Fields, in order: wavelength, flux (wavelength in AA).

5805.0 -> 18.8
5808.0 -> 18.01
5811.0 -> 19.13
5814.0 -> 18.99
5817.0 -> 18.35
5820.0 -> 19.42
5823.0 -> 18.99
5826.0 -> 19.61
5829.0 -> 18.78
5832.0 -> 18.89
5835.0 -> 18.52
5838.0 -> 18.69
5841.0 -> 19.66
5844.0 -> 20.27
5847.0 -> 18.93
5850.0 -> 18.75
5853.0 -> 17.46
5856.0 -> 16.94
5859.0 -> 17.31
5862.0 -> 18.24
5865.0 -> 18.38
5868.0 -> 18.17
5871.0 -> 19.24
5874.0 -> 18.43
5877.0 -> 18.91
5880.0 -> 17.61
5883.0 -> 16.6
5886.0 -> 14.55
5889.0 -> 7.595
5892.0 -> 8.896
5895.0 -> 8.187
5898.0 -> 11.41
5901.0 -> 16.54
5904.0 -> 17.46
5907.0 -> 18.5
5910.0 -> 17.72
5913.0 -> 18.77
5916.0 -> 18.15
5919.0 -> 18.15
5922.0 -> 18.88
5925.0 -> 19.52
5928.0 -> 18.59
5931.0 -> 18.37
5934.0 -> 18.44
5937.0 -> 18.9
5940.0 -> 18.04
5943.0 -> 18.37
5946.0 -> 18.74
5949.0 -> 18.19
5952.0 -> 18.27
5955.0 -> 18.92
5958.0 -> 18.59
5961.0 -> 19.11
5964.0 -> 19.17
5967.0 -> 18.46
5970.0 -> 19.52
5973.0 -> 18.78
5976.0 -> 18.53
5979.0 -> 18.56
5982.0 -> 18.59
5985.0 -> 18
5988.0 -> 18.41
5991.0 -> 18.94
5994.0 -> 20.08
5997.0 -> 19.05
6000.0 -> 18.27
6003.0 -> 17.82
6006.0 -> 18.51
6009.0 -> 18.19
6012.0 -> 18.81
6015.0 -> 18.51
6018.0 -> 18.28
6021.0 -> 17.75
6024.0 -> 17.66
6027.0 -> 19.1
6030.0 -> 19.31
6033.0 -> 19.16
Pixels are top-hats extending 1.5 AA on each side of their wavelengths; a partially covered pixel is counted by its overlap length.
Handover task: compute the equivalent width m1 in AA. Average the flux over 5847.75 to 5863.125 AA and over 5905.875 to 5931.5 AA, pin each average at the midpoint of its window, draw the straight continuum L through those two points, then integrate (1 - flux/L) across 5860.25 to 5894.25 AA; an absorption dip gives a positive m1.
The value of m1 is 4.01 AA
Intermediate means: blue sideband 17.8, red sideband 18.5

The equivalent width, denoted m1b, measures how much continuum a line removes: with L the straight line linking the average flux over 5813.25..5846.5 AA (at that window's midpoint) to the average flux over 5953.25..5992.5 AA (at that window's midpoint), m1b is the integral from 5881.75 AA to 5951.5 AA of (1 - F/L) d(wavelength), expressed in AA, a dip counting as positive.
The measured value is 8.8 AA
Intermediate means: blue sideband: 19.1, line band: 16.5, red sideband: 18.7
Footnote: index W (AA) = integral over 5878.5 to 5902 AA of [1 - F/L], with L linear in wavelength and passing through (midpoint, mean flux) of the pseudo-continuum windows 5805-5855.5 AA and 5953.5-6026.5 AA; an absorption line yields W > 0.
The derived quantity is 7.7 AA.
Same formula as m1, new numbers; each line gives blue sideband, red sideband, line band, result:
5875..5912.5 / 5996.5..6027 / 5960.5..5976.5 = -1.9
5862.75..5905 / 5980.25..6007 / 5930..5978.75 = -3.5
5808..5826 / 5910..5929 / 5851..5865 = 0.9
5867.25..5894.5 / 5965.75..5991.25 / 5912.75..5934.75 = -2.5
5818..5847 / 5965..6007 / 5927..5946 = 0.4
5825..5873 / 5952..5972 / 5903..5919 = 0.5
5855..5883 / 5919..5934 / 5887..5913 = 6.8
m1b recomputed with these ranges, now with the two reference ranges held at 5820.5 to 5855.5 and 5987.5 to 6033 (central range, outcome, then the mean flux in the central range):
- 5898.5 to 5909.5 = 1.07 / 17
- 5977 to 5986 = 0.12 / 18.4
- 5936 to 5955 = 0.28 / 18.4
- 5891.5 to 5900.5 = 4.05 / 10.3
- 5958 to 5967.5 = -0.11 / 18.9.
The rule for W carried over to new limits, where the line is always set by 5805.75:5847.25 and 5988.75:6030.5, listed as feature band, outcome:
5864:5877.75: 0.2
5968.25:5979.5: -0.1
